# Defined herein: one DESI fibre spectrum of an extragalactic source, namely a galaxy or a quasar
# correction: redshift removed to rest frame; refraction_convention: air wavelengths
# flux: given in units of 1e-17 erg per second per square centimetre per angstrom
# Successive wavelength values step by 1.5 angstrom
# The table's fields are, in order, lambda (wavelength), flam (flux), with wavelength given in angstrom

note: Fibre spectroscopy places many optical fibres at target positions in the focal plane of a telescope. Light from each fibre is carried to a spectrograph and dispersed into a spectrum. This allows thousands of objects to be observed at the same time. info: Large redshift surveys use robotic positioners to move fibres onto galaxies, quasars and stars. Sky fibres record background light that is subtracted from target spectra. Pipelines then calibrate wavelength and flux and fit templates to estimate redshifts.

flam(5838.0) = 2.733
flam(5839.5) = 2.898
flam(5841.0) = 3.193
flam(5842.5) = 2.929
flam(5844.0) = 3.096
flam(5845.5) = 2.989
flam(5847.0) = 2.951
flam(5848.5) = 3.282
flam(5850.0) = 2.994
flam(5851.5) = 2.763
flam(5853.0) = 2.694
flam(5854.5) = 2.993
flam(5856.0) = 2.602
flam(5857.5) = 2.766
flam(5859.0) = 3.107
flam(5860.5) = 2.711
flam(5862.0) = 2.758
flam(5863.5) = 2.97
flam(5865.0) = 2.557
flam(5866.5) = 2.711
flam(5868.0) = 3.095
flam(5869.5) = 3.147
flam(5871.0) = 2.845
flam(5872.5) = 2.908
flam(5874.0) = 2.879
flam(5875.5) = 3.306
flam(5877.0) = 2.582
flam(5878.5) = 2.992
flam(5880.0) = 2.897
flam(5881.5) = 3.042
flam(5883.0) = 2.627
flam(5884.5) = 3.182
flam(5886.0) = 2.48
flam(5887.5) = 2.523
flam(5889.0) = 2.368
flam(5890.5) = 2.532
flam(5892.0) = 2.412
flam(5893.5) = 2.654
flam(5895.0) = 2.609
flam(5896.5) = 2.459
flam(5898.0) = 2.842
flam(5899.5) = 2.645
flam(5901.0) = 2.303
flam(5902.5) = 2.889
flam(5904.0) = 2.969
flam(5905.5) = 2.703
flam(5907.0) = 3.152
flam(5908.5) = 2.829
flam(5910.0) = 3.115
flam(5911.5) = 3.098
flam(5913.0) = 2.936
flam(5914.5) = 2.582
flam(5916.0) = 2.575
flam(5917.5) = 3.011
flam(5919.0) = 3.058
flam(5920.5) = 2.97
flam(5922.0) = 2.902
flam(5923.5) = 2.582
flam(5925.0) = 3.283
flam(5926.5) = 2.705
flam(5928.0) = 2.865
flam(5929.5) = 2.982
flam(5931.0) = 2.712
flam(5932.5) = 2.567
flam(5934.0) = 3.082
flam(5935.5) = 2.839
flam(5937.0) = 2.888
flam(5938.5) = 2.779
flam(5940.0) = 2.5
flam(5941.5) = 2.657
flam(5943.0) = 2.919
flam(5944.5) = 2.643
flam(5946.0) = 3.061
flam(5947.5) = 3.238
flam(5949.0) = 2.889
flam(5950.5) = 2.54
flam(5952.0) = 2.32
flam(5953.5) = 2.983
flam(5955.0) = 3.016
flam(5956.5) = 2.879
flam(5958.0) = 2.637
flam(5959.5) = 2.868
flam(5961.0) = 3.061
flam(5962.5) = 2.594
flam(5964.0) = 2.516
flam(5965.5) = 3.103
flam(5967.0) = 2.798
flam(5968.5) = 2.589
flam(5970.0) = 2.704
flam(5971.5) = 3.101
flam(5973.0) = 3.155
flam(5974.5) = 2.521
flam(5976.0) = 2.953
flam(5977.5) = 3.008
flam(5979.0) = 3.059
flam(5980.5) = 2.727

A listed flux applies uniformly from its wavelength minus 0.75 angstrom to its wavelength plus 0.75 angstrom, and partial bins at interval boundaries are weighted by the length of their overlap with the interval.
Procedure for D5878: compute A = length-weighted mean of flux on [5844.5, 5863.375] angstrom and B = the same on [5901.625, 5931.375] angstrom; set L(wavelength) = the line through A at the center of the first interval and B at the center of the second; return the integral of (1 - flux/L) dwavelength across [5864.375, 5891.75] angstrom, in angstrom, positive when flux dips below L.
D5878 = 0.8 angstrom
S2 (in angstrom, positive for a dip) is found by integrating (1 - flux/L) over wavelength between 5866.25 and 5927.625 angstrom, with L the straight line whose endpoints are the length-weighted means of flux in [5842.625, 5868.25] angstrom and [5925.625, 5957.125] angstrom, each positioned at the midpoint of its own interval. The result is 0.7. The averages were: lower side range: 2.88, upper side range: 2.81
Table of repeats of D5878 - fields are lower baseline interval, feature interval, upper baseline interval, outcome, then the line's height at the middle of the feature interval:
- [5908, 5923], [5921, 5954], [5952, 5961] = 0.7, 2.87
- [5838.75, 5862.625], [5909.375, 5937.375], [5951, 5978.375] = -0.2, 2.86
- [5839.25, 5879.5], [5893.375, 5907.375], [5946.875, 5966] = 0.8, 2.87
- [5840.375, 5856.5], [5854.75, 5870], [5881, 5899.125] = 0.0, 2.85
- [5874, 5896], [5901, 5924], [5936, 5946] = -1.1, 2.74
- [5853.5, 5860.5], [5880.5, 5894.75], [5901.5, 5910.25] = 1.2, 2.89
